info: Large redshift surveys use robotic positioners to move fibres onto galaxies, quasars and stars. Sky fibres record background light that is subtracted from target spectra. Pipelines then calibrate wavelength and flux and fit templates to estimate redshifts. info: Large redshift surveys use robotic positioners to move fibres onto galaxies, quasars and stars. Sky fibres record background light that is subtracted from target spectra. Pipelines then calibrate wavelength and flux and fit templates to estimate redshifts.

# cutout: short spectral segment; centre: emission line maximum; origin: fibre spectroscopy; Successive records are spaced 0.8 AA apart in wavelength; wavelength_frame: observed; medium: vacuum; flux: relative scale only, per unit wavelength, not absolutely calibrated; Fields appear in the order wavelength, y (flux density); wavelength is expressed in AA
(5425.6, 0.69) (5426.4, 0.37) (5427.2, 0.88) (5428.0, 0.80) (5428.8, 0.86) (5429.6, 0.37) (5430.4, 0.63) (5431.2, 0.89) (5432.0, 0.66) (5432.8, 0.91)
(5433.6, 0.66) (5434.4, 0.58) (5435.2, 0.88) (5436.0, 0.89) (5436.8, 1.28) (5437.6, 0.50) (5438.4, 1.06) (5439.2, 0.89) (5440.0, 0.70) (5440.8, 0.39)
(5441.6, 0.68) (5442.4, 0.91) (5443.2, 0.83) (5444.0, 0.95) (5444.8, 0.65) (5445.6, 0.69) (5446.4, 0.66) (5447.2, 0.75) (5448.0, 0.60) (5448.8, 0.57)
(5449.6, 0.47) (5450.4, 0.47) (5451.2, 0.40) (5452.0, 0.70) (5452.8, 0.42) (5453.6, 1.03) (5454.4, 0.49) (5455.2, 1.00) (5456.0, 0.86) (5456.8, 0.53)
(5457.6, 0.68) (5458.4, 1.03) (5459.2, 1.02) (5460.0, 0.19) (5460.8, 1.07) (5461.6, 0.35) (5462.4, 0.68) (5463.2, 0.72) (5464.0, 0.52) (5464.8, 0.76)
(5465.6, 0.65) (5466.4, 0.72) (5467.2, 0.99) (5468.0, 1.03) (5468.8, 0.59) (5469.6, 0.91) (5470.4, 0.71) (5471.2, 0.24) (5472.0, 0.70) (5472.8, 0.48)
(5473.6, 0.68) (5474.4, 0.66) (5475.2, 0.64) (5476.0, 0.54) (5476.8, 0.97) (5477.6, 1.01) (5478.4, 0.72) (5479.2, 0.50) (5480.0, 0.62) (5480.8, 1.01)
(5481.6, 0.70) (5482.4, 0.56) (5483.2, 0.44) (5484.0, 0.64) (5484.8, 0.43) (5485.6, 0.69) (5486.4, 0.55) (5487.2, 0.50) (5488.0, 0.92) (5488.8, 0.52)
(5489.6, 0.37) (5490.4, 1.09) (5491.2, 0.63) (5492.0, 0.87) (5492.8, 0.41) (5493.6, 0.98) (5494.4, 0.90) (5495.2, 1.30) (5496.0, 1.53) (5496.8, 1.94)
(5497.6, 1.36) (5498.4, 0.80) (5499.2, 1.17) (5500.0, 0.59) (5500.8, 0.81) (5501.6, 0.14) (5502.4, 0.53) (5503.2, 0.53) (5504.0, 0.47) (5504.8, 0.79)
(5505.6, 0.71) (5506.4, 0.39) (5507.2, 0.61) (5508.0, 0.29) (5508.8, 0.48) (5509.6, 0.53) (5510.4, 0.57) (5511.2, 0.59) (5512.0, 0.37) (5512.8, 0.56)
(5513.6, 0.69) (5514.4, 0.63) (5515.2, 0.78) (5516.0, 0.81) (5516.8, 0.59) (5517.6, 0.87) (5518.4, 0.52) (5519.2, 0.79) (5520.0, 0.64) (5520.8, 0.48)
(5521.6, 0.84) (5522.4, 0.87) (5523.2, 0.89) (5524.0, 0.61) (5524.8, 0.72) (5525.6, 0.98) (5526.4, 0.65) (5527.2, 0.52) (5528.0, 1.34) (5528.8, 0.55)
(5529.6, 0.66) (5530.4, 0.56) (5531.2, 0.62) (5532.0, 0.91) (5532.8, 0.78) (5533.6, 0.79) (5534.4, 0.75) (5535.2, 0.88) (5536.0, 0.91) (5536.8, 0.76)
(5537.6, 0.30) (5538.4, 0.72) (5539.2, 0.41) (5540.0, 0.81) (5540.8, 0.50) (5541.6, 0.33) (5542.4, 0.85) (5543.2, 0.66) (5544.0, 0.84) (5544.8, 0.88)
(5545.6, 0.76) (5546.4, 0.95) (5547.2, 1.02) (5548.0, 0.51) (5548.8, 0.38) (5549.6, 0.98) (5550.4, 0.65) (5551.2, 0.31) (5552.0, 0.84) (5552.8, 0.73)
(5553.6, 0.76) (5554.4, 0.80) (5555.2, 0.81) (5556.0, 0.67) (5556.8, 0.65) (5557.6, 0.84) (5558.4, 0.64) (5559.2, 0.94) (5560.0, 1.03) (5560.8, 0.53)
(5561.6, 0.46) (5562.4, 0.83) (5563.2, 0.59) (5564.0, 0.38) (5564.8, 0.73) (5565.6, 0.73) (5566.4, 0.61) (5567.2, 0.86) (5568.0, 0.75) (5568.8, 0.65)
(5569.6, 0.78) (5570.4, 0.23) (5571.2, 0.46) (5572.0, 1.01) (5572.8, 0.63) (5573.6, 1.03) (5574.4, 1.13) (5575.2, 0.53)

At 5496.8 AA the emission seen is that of H-beta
